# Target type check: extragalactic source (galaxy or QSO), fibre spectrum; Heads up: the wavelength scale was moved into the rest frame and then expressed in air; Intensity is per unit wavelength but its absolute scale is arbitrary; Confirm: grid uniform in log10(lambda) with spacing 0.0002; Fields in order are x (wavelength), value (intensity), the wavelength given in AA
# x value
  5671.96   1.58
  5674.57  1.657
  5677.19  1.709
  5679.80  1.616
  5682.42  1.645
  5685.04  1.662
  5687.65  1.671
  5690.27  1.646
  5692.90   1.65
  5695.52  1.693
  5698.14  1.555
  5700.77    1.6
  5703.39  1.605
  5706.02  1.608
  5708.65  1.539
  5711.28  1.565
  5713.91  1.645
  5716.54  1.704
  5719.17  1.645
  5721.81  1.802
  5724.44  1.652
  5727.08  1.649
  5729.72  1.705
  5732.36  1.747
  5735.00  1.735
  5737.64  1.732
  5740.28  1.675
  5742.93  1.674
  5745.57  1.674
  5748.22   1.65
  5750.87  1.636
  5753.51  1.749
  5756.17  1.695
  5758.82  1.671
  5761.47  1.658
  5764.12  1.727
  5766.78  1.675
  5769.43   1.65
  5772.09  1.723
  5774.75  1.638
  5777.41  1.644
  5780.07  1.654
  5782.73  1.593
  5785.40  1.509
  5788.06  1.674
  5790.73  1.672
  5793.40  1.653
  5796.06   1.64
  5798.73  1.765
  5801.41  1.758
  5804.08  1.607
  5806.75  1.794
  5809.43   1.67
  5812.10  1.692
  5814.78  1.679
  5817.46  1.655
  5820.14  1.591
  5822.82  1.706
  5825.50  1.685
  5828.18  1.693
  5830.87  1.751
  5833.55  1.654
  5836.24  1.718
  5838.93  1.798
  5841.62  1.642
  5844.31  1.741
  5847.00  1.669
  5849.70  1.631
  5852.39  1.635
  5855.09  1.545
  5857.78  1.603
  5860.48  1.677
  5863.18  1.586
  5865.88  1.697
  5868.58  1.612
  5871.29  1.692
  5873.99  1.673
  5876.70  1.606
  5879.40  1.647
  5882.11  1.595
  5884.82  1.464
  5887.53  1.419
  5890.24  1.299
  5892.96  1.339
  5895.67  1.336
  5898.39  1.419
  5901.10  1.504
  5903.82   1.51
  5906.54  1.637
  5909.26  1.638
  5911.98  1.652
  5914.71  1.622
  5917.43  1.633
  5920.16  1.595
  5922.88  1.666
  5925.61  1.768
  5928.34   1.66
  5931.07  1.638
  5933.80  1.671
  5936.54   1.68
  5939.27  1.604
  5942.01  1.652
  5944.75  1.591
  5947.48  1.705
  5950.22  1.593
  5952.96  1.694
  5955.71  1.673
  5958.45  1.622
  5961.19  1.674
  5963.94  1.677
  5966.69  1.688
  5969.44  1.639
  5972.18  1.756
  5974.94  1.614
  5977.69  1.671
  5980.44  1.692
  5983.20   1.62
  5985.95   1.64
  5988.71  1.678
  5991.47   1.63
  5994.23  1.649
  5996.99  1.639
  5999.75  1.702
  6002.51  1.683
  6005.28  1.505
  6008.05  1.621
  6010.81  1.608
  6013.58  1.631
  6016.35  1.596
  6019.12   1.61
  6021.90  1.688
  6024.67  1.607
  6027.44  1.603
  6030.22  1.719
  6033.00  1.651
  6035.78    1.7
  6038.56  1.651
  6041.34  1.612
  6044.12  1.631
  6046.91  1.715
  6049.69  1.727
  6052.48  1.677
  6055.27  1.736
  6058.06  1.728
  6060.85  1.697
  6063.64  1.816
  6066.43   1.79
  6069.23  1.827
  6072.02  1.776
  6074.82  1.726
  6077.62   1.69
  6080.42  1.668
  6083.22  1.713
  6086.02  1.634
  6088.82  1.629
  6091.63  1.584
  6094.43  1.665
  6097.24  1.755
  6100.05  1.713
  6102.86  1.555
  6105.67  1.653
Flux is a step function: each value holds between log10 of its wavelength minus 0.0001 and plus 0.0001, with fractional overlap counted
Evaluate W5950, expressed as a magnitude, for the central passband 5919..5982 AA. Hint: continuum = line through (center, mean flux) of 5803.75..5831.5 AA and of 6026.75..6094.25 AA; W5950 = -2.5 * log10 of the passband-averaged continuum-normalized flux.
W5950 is 0.02 mag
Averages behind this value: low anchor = 1.69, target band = 1.66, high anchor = 1.7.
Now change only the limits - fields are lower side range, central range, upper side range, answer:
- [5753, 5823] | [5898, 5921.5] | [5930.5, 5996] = 0.05 mag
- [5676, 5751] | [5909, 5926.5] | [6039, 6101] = 0.02 mag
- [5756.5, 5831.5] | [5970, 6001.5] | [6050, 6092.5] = 0.02 mag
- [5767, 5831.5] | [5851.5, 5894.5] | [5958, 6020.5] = 0.06 mag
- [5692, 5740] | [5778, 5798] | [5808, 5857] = 0.02 mag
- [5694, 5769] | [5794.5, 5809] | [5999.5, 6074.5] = -0.03 mag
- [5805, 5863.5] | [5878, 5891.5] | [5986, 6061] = 0.13 mag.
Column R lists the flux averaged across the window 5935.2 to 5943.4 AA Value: 1.64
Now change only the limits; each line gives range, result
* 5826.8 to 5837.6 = 1.7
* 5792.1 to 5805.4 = 1.68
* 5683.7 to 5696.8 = 1.66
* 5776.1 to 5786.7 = 1.6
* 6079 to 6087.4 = 1.67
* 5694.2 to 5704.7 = 1.61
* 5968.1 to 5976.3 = 1.67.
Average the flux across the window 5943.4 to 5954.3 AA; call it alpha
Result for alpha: 1.65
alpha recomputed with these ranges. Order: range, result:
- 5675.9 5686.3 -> 1.66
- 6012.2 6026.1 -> 1.63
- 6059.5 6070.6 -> 1.78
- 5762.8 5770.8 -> 1.68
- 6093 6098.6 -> 1.71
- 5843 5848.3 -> 1.71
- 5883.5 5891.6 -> 1.39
